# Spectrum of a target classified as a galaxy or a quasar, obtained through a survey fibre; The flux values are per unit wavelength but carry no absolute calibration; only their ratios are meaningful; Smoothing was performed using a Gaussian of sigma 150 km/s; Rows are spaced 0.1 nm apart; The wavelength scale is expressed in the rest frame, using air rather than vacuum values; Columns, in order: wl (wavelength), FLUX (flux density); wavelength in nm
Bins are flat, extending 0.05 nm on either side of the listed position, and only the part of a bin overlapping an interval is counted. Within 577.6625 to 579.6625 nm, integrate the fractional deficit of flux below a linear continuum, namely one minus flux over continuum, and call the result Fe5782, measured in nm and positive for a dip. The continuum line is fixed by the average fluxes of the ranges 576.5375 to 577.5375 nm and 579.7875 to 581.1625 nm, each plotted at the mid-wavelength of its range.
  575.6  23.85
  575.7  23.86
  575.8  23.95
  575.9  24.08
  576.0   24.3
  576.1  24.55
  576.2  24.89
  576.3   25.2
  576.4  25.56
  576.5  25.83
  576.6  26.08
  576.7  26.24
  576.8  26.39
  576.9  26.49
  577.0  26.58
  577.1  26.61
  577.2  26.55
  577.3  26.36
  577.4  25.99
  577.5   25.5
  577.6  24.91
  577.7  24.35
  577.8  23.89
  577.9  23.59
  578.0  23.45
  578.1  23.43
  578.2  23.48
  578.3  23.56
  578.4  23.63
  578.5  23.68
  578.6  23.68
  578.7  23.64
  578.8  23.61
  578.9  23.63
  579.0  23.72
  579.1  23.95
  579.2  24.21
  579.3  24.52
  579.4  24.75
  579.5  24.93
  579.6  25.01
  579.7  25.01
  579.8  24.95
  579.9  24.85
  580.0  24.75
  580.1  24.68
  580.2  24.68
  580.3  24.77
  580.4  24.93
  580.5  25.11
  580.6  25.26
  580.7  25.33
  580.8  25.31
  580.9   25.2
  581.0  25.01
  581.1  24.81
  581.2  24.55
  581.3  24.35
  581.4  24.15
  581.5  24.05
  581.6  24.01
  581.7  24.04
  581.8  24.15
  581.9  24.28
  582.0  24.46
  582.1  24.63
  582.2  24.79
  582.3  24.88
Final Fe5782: 0.13 nm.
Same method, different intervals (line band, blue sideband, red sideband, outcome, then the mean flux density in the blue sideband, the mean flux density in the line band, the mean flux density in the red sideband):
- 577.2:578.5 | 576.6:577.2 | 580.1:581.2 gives 0.083 nm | 26.4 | 24.4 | 25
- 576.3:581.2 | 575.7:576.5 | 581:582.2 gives -0.064 nm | 24.7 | 24.8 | 24.4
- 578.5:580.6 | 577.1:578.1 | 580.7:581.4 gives 0.036 nm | 25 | 24.5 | 24.9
